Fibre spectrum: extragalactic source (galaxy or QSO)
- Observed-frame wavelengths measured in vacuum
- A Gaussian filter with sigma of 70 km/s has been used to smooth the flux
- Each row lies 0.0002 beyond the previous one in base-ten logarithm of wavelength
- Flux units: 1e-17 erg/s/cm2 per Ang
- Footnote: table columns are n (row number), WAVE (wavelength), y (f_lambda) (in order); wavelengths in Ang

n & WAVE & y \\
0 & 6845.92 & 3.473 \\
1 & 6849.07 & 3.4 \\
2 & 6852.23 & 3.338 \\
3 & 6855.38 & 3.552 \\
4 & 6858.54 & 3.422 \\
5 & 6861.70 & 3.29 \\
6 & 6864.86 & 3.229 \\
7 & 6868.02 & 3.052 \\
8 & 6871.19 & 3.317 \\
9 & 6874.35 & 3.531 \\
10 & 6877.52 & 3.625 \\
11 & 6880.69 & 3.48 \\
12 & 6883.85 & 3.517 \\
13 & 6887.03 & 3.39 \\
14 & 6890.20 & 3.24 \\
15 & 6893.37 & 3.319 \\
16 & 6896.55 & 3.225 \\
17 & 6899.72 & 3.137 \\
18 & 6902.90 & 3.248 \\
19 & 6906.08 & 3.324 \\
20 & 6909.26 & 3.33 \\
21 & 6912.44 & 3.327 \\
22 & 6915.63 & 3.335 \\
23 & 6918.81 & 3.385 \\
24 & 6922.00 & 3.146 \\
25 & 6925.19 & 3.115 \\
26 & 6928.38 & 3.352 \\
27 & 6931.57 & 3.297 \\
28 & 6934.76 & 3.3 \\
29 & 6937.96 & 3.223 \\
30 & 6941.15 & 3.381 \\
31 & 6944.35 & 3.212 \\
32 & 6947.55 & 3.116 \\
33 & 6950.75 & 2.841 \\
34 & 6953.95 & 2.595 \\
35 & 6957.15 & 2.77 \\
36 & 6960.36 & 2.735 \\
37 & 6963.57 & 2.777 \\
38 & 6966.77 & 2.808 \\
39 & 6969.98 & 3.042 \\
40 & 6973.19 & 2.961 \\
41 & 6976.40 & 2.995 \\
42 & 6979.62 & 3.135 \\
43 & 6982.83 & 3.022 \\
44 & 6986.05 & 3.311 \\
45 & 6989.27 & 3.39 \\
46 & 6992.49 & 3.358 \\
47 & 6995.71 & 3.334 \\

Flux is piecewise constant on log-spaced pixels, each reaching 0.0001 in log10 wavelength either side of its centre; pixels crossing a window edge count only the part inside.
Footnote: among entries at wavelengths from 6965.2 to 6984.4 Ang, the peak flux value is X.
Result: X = 3.135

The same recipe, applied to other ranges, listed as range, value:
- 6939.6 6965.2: 3.381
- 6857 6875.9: 3.531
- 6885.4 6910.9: 3.39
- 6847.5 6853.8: 3.4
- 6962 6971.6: 3.042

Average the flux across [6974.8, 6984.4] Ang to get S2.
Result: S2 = 3.05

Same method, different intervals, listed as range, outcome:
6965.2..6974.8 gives 2.94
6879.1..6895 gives 3.39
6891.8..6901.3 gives 3.23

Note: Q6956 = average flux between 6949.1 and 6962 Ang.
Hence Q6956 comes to 2.74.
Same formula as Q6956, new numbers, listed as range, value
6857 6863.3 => 3.36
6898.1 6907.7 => 3.24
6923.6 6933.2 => 3.26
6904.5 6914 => 3.33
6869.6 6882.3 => 3.49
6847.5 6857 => 3.43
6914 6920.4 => 3.36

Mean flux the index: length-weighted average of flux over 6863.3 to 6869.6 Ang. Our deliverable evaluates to 3.14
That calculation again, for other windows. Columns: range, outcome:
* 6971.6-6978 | 2.98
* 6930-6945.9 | 3.28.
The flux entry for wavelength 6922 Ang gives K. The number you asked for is 3.146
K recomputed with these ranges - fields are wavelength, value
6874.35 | 3.531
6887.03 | 3.39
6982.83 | 3.022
